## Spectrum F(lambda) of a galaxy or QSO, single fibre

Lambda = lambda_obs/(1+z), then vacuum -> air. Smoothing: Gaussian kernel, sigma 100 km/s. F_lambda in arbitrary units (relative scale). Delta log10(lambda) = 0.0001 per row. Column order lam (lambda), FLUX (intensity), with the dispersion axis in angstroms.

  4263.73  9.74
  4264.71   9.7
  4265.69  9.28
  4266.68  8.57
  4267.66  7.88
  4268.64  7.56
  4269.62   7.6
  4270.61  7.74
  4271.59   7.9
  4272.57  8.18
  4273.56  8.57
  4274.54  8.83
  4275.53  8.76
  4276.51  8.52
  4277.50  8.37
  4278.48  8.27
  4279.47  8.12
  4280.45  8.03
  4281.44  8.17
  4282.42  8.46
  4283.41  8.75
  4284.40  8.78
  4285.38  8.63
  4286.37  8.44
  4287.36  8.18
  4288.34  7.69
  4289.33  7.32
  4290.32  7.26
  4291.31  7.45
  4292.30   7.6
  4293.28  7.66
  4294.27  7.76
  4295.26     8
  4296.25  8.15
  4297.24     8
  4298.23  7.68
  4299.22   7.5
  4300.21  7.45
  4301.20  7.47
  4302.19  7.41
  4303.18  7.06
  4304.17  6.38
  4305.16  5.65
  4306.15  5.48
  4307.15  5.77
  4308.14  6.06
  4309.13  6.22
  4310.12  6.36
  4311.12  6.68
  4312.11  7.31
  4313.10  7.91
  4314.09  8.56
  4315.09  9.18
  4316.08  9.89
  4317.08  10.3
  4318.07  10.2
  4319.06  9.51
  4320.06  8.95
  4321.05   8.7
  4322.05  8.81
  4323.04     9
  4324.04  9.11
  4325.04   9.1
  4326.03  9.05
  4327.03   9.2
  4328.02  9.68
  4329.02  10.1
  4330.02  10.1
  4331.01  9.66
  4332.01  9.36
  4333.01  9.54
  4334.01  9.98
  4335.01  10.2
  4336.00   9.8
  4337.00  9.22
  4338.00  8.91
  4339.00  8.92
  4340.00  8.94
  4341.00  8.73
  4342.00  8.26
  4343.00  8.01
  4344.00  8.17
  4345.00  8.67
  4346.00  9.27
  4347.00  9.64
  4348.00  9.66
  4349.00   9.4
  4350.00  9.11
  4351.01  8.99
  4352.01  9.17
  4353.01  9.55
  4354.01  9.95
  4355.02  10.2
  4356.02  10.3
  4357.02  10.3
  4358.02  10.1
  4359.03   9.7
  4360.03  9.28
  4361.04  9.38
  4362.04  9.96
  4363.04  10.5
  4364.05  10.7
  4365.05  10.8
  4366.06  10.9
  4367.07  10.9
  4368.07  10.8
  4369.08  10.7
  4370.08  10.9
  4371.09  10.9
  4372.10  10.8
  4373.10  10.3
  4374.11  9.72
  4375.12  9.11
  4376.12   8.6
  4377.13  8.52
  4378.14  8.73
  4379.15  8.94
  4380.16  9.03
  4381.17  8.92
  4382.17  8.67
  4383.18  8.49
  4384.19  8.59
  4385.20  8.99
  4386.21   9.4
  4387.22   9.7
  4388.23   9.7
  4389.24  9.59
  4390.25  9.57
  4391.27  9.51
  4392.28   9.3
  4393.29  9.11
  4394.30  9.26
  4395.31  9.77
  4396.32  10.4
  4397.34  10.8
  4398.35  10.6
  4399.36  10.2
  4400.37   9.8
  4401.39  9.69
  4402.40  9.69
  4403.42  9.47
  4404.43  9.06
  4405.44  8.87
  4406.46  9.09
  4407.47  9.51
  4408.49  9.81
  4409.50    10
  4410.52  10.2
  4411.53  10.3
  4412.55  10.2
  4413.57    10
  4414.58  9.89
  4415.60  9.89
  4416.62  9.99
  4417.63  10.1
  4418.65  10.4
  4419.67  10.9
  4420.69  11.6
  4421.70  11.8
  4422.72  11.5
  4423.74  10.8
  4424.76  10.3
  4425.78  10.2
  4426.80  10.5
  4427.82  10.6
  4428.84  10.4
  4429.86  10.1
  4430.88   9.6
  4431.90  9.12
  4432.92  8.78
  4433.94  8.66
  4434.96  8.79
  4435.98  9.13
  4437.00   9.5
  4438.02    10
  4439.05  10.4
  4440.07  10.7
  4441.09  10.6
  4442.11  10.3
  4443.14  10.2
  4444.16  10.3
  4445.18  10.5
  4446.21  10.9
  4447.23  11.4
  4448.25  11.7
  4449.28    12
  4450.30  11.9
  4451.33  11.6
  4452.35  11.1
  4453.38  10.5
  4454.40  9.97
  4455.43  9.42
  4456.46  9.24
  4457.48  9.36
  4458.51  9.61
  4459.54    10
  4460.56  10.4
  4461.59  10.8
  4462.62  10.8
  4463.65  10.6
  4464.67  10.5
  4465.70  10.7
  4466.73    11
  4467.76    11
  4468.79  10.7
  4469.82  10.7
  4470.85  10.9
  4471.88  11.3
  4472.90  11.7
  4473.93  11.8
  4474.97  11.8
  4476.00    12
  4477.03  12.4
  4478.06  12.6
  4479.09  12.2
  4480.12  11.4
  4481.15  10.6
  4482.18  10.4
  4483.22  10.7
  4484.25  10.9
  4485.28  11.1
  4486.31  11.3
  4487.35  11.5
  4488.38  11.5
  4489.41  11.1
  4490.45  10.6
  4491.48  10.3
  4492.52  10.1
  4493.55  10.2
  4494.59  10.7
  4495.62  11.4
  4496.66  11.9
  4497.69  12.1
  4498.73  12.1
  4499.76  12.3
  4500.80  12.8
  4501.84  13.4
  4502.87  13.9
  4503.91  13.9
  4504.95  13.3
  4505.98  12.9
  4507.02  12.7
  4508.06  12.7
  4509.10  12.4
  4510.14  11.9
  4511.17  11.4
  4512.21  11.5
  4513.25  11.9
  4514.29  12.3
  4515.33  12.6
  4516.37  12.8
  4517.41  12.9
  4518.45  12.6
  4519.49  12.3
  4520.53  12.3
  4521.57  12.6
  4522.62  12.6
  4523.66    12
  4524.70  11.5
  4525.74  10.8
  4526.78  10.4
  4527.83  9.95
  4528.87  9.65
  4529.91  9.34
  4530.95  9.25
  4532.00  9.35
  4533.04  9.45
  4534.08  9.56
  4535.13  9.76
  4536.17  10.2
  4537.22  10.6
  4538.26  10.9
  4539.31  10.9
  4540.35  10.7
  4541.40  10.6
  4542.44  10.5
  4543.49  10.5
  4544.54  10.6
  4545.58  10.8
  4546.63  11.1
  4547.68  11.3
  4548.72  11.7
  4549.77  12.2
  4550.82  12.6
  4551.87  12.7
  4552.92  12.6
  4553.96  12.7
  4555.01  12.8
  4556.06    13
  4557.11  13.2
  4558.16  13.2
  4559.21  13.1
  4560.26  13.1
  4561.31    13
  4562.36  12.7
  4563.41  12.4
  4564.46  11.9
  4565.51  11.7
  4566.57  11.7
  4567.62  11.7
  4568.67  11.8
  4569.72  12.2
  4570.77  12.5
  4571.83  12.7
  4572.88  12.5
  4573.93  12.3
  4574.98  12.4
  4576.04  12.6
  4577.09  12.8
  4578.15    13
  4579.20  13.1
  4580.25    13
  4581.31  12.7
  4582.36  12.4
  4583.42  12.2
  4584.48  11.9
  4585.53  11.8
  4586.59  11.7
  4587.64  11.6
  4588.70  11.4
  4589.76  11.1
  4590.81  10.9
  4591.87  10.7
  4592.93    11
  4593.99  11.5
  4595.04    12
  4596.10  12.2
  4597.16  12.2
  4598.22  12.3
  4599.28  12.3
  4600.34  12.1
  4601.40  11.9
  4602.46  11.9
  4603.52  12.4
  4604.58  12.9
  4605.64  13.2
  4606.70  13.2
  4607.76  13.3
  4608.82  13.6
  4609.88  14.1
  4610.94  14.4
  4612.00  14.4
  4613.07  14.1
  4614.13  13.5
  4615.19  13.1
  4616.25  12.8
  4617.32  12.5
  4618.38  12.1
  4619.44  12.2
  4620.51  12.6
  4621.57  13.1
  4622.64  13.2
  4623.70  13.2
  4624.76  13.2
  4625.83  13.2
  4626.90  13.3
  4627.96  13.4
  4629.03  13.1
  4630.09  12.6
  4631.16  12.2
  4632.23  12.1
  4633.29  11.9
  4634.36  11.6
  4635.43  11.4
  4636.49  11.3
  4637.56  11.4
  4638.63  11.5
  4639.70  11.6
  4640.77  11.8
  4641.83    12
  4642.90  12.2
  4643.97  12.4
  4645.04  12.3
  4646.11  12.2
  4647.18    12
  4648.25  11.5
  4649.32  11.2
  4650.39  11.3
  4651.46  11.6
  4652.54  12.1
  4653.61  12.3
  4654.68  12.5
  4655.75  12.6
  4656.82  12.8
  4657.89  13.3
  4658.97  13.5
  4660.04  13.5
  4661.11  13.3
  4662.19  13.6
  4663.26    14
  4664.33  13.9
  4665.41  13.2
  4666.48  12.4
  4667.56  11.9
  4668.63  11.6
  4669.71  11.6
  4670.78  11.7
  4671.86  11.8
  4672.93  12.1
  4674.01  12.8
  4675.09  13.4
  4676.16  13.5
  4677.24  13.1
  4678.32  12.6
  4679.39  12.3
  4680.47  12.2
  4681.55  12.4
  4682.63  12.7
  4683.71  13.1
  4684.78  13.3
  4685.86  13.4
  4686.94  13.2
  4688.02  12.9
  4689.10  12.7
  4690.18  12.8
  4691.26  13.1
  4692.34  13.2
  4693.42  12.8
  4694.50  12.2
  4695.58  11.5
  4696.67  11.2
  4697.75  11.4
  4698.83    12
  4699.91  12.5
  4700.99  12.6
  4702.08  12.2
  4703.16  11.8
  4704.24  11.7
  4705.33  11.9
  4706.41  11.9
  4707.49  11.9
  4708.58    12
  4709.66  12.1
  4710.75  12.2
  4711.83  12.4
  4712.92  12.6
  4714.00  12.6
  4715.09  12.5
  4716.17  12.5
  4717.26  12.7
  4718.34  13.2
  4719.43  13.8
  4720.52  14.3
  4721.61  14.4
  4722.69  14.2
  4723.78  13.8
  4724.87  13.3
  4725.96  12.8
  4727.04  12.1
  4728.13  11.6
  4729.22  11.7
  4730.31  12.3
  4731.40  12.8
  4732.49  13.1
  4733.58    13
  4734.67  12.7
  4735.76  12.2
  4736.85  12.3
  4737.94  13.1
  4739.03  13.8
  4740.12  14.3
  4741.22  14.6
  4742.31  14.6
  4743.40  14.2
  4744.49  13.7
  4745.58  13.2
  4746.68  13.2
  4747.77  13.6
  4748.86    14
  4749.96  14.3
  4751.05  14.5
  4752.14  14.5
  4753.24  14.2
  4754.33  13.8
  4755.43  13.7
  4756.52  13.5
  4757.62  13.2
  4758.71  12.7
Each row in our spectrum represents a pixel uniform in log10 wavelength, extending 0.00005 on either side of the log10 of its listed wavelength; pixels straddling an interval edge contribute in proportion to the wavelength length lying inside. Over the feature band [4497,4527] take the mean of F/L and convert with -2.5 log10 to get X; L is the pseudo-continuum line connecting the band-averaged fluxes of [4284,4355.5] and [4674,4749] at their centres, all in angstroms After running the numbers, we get -0.17 mag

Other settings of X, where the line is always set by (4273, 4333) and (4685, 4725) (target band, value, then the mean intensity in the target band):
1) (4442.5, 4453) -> -0.140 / 11.1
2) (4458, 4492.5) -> -0.098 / 11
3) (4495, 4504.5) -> -0.214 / 12.6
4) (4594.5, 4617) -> -0.125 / 12.9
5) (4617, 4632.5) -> -0.095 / 12.8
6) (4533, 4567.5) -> -0.070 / 11.7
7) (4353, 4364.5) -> -0.139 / 10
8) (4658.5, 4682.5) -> -0.043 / 12.7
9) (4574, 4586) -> -0.117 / 12.5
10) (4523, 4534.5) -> 0.055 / 10.2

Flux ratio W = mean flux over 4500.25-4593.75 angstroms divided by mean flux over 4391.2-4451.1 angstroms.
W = 1.2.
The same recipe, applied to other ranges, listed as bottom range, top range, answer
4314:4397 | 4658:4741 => 1.33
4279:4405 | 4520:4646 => 1.34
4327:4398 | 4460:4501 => 1.17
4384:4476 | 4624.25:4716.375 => 1.21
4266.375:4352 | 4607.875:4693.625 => 1.51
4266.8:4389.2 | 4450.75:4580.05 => 1.31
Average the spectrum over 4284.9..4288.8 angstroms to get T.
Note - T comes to 8.24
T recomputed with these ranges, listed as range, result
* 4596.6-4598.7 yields 12.2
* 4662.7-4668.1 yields 13.1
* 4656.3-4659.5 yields 13.2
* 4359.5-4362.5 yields 9.54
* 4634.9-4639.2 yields 11.4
